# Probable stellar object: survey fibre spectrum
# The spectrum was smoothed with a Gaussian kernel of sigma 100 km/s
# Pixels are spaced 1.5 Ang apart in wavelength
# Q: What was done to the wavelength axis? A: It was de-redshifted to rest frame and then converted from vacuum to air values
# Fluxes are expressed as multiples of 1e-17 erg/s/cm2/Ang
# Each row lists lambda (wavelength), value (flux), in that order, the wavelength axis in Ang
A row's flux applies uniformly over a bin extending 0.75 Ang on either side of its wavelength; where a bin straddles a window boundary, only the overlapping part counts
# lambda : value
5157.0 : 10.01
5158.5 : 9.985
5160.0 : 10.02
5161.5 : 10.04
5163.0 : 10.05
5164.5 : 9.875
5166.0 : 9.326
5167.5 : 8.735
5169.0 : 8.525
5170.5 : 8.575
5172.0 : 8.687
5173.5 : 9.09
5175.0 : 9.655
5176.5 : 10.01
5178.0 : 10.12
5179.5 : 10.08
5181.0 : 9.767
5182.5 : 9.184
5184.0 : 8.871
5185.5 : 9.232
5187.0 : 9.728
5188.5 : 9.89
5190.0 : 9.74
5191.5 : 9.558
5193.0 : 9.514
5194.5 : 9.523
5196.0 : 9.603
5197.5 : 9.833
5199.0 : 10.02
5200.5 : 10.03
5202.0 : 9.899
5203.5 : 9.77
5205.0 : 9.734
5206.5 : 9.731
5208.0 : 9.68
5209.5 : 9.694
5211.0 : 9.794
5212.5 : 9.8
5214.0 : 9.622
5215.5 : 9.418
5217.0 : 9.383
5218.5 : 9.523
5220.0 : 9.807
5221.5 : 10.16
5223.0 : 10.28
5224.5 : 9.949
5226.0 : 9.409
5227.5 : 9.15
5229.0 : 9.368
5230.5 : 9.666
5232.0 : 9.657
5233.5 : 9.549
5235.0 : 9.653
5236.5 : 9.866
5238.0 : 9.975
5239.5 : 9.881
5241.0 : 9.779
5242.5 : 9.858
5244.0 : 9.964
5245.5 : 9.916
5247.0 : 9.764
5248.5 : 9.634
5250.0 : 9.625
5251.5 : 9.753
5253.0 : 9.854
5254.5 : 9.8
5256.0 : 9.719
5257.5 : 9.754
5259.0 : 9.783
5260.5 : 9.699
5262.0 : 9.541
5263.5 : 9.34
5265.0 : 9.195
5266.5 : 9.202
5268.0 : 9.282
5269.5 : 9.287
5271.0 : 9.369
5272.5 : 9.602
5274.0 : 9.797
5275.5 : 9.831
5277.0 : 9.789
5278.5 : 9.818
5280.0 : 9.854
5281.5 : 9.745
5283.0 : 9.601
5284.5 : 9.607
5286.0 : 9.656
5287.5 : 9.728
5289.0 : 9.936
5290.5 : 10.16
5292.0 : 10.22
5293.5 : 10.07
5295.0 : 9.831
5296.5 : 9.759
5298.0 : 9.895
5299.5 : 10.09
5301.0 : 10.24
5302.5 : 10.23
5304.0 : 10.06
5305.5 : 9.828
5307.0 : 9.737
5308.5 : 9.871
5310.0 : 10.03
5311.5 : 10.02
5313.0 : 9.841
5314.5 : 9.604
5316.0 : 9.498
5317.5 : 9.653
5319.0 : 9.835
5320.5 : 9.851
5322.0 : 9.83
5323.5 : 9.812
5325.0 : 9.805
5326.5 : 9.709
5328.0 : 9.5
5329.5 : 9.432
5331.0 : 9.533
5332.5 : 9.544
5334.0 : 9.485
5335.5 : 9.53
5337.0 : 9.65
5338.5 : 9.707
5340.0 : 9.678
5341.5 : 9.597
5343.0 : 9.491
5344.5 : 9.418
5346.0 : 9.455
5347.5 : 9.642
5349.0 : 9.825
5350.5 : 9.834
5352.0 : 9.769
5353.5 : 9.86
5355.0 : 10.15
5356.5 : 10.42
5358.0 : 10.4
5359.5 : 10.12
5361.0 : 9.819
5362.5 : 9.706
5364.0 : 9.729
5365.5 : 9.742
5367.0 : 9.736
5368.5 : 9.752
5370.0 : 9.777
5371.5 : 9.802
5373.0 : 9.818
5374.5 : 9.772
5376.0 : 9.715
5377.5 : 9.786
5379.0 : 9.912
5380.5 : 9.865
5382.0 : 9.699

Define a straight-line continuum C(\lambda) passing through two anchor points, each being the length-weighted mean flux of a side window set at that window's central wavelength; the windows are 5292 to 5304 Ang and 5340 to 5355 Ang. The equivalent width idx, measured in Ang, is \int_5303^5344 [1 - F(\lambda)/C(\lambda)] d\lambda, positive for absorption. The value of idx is 0.59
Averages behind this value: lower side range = 10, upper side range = 9.68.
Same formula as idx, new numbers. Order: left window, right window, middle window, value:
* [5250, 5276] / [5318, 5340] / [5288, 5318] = -0.9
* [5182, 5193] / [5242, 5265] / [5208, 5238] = -0.2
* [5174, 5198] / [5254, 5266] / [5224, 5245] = -0.2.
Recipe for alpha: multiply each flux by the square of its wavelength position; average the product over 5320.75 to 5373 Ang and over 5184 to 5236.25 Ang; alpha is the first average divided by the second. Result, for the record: 1.06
